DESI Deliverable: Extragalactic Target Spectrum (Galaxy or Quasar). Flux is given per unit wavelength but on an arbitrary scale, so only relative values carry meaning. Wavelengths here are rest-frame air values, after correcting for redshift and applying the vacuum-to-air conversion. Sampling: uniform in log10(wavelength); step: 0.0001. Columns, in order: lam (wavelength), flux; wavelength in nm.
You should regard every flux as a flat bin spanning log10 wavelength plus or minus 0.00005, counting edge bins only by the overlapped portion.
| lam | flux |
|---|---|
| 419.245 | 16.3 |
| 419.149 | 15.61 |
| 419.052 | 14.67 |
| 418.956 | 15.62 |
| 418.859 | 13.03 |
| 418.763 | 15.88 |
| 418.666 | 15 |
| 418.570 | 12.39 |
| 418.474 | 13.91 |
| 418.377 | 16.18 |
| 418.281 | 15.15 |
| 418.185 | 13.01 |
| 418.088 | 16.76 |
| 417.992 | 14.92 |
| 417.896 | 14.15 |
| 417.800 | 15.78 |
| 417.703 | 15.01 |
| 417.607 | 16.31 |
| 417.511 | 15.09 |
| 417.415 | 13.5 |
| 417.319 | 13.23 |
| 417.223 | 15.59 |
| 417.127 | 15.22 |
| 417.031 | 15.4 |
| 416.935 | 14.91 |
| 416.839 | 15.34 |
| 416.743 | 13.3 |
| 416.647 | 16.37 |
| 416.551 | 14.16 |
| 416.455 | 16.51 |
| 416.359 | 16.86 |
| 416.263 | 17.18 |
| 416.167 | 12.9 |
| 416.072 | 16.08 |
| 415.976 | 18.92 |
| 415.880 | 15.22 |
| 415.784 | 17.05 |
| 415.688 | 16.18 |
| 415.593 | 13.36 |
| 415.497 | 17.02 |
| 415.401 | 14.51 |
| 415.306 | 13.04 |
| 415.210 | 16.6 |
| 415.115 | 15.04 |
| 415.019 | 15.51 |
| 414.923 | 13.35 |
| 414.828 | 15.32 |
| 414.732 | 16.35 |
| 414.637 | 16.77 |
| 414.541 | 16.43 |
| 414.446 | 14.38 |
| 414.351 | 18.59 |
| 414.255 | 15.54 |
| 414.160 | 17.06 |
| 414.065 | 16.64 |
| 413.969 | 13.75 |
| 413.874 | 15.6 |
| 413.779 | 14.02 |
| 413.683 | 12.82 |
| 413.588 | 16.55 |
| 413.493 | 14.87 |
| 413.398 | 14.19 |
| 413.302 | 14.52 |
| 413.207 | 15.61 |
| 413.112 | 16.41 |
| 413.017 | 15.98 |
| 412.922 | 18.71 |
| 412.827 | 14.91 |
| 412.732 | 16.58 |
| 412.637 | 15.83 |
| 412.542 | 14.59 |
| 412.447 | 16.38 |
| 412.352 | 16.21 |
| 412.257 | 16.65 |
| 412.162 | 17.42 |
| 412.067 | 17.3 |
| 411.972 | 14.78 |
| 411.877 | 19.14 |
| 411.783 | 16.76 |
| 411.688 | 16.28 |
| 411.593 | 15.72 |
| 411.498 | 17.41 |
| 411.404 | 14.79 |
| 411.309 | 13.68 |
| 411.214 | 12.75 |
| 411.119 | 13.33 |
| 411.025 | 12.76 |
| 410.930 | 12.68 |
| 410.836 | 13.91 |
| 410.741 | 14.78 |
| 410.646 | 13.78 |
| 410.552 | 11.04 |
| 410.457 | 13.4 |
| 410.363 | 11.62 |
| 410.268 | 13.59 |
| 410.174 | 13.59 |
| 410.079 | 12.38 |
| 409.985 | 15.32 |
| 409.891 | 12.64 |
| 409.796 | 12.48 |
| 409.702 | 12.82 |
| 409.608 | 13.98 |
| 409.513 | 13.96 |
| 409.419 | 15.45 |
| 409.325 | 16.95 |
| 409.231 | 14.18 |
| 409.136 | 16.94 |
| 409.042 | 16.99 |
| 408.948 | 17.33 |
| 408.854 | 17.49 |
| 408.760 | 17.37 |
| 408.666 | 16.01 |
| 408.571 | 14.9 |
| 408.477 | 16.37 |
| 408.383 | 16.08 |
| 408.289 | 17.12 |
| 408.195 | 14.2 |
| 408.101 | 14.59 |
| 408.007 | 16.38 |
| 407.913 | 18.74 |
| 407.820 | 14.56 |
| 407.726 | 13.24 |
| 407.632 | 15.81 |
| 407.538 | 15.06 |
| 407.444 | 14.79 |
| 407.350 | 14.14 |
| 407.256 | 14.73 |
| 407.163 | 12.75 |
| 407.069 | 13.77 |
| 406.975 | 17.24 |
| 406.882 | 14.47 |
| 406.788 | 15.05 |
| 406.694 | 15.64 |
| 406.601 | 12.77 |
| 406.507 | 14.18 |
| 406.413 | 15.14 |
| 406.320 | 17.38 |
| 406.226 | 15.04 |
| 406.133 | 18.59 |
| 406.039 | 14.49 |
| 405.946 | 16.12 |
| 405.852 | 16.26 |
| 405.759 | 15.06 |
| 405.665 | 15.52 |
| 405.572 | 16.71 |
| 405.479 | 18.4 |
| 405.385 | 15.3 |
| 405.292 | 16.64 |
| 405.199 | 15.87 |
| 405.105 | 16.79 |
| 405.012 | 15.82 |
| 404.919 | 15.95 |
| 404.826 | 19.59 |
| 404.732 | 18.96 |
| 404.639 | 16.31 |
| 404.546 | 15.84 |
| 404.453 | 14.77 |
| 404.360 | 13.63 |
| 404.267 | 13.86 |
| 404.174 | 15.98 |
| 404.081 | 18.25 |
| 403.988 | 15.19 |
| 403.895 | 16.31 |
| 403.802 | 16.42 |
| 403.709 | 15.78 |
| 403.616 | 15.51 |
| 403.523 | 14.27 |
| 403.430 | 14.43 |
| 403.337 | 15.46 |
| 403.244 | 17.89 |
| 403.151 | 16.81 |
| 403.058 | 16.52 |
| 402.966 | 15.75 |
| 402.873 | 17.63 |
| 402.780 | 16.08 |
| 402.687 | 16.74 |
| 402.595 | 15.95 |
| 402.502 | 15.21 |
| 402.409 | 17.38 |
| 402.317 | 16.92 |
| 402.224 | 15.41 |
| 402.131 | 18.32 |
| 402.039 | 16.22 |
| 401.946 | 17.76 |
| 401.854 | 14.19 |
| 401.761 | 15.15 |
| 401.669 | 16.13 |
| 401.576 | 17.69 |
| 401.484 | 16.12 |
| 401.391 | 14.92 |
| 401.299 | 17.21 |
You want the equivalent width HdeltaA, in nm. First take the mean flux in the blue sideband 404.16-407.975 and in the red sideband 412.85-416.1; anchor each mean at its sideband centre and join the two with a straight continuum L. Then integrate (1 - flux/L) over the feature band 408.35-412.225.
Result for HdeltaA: 0.19 nm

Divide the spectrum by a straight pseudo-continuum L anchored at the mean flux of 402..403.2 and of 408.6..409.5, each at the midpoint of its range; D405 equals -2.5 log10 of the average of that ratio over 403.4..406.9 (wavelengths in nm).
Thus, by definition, 0.04 mag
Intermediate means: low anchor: 16.5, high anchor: 16.4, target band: 15.9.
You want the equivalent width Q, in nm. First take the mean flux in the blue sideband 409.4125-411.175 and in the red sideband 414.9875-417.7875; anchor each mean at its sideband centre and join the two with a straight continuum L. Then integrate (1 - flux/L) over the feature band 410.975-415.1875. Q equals -0.41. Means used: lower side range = 13.3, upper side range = 15.4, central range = 15.6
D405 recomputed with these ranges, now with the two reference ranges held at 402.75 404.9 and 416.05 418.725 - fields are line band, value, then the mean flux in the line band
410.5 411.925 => 0.07 mag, 14.6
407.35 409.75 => 0.01 mag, 15.6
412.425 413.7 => -0.02 mag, 15.6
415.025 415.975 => -0.03 mag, 15.5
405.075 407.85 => 0.04 mag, 15.4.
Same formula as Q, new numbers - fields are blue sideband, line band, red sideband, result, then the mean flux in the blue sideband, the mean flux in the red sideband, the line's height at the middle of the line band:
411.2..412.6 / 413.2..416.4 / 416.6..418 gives -0.01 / 16.1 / 14.9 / 15.5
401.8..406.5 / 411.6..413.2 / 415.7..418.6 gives -0.09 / 16.2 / 15.2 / 15.6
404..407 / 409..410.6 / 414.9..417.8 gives 0.18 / 16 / 15.3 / 15.7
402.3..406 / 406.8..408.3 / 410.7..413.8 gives 0.08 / 16.2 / 15.4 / 15.9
